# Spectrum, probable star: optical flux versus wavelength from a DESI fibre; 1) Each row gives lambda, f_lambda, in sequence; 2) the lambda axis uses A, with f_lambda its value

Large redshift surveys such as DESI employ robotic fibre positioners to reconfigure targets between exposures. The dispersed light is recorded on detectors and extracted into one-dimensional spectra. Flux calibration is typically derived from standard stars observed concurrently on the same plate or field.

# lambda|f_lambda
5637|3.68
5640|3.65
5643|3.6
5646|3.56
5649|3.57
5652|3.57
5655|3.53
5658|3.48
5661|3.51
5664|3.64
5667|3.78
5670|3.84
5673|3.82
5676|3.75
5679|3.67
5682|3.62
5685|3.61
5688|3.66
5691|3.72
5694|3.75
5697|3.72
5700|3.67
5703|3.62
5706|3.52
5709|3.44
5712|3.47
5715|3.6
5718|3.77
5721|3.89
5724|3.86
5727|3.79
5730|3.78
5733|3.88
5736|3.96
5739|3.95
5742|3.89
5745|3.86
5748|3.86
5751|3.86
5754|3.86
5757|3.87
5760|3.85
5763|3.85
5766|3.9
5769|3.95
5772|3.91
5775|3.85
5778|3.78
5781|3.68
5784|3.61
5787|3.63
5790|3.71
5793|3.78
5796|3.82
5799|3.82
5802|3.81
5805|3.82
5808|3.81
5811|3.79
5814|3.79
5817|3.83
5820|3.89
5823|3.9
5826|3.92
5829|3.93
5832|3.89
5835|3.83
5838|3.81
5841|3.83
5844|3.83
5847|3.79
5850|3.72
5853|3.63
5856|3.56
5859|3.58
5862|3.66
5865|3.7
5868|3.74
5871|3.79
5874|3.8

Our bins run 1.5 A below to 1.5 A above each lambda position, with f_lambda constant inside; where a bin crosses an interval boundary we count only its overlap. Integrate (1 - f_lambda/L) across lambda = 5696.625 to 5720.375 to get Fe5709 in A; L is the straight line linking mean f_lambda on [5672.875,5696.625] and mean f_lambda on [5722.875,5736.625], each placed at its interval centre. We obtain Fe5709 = 1.1 A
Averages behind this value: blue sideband 3.69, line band 3.61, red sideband 3.85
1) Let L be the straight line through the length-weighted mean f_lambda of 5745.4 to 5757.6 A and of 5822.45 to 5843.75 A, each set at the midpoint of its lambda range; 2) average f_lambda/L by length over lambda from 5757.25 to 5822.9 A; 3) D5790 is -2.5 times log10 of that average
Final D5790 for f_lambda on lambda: 0.02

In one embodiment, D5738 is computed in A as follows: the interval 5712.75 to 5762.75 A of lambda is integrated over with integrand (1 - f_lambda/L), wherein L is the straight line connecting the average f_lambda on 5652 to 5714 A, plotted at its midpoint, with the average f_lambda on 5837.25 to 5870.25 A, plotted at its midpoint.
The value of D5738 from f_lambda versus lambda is -2.4 A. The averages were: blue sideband 3.64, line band 3.84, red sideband 3.71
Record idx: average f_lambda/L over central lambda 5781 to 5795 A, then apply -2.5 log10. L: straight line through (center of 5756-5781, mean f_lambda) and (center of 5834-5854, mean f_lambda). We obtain 0.044 mag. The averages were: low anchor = 3.86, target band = 3.69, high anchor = 3.78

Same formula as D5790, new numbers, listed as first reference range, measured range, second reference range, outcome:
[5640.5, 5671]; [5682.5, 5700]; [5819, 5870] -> -0.014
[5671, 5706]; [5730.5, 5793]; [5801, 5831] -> -0.015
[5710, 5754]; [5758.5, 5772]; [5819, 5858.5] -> -0.023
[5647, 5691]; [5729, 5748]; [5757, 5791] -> -0.040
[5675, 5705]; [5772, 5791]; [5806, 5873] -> 0.004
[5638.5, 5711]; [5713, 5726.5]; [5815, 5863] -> -0.027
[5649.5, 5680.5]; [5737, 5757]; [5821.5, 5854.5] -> -0.041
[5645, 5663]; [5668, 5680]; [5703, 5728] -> -0.058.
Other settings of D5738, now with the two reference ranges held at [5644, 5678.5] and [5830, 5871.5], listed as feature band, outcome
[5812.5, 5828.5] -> -0.6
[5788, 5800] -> -0.2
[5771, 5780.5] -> -0.3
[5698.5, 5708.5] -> 0.2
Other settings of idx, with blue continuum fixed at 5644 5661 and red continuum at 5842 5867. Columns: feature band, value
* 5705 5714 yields 0.031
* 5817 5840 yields -0.060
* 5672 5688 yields -0.038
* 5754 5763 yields -0.070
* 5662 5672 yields -0.057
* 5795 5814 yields -0.046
